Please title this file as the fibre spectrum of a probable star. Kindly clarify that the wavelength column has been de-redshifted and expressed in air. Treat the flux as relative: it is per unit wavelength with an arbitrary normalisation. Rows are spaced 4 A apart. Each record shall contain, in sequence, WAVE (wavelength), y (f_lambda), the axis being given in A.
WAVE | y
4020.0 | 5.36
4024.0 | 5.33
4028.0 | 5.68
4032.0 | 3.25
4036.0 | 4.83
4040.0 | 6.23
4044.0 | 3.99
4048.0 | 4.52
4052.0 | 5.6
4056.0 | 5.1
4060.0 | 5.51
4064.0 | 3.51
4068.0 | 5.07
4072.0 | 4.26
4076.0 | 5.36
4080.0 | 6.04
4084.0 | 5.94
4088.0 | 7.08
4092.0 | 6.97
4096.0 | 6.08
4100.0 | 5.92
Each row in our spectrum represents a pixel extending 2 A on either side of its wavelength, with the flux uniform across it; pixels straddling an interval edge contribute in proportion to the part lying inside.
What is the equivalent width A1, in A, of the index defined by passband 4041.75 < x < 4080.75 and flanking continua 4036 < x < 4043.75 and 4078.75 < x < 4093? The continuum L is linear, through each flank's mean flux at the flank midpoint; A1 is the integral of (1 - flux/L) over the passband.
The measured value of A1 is 6.8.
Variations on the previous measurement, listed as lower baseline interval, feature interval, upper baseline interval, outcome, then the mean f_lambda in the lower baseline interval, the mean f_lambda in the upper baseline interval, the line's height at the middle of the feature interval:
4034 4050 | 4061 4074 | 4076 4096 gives 3.1 A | 4.89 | 6.35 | 5.74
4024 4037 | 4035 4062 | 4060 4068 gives -3.5 A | 4.68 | 4.4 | 4.53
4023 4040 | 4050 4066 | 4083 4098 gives 2.0 A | 4.91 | 6.56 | 5.65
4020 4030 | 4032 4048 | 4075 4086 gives 2.4 A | 5.48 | 5.82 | 5.57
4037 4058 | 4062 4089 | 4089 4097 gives 3.7 A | 5.08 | 6.65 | 6.04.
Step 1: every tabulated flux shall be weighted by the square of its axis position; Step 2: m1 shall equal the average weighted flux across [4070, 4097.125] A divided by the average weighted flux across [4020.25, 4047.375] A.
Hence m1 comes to 1.25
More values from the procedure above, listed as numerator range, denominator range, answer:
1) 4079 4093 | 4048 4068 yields 1.35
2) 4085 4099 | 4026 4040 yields 1.41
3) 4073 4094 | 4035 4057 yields 1.25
